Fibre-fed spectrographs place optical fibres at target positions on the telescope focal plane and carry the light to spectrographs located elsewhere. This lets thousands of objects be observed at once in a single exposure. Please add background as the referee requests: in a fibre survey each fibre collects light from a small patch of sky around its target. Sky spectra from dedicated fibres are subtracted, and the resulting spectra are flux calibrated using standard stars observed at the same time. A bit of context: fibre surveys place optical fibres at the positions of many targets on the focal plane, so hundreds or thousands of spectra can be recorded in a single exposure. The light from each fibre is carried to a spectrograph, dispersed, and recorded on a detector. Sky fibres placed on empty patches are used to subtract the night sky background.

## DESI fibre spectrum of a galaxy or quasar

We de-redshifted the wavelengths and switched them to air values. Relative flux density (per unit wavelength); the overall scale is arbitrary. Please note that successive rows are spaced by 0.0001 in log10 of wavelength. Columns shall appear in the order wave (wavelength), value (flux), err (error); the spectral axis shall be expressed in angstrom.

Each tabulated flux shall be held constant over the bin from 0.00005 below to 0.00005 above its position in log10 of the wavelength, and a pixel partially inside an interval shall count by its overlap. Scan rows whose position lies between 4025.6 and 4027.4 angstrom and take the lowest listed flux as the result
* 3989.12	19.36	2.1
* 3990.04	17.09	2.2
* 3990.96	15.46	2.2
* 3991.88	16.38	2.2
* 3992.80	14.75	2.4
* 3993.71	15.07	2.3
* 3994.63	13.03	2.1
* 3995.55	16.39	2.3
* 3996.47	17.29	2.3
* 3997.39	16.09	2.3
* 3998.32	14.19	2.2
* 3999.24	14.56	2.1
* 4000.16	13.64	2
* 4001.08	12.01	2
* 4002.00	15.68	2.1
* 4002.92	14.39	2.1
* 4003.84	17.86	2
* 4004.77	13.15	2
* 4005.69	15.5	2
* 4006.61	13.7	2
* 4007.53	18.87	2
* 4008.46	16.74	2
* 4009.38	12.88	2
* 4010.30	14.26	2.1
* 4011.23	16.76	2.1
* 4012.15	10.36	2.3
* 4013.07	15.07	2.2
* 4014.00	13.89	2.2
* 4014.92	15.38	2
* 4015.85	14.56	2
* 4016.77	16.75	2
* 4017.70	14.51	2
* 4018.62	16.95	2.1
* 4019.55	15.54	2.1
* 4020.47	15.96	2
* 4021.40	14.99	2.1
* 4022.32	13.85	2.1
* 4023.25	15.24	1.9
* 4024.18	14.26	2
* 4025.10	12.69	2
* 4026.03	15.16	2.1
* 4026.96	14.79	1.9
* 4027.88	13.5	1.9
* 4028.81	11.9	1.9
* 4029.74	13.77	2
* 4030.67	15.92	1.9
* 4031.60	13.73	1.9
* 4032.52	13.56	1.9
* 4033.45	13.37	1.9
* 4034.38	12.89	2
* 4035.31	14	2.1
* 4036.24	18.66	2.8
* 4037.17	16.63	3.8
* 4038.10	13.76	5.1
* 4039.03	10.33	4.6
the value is 14.79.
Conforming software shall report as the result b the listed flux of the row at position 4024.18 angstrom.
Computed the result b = 14.26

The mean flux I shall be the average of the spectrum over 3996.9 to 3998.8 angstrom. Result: 15.1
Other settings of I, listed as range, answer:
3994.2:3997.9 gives 15.7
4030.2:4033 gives 14.4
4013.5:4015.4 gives 14.6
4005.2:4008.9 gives 16.2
